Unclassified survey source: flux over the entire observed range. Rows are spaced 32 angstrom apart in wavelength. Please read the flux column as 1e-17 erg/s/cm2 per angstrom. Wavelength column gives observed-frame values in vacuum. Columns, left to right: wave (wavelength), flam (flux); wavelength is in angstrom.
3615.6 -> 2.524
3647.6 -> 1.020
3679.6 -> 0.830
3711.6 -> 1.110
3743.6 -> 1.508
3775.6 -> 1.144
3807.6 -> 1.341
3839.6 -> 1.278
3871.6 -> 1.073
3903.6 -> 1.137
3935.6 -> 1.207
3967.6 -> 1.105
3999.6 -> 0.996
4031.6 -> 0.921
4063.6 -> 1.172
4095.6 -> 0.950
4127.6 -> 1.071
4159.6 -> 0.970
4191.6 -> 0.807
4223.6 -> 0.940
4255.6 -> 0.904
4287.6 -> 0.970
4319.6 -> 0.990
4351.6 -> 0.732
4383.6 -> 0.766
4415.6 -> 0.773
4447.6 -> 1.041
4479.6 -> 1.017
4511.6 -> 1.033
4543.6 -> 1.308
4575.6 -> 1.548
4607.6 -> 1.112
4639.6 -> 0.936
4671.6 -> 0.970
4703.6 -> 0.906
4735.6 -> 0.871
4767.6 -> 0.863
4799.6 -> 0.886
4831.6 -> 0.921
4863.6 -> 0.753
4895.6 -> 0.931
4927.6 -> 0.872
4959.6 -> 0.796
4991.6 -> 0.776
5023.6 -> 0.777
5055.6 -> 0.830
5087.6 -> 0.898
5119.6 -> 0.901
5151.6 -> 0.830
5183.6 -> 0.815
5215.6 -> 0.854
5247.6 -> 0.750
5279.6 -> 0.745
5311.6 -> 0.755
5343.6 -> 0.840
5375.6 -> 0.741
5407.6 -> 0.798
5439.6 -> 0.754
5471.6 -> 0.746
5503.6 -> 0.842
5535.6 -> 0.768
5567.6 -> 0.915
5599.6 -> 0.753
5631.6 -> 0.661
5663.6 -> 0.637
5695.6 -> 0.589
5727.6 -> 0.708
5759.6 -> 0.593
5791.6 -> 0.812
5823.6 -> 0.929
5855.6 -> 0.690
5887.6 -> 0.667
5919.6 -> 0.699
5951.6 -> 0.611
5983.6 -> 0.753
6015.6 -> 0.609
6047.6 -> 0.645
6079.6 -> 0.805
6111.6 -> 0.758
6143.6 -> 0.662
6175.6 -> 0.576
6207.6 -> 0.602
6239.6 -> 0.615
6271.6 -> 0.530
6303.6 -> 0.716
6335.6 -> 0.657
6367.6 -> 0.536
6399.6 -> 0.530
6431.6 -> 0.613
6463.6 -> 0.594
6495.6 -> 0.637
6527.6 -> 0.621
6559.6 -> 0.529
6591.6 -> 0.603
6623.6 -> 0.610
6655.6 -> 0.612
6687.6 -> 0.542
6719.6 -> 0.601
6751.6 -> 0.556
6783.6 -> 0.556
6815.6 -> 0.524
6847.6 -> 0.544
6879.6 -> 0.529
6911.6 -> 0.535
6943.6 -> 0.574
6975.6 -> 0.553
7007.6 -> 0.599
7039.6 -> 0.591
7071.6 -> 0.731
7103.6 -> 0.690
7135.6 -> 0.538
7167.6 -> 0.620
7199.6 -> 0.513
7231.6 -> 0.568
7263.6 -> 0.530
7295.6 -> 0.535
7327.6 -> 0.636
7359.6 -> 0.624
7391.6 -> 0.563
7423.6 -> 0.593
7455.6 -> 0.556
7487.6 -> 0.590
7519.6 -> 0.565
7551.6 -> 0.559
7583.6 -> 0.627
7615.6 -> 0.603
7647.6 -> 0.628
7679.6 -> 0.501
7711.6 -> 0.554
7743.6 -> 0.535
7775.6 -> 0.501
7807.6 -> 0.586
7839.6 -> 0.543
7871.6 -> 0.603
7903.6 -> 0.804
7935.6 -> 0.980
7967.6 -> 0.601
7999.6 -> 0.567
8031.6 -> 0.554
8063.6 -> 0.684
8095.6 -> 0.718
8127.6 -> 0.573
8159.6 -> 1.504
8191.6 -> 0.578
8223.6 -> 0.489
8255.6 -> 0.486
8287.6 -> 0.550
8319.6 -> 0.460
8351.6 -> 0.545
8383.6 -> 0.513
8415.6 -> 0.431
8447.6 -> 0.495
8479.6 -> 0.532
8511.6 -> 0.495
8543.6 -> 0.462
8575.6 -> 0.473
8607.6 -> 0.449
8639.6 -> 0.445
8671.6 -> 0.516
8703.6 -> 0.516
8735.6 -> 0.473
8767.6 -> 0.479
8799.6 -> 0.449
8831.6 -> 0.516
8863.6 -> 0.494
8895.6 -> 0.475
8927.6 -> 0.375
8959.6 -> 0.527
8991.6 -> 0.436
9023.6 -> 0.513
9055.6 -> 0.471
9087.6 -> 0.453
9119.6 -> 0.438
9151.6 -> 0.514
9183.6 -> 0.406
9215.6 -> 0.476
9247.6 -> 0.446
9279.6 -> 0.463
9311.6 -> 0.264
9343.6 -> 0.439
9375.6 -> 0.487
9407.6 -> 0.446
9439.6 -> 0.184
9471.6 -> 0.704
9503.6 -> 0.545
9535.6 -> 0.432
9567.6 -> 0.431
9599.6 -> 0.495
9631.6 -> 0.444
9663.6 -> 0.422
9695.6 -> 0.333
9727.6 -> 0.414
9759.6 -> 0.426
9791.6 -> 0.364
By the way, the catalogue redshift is 0.629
